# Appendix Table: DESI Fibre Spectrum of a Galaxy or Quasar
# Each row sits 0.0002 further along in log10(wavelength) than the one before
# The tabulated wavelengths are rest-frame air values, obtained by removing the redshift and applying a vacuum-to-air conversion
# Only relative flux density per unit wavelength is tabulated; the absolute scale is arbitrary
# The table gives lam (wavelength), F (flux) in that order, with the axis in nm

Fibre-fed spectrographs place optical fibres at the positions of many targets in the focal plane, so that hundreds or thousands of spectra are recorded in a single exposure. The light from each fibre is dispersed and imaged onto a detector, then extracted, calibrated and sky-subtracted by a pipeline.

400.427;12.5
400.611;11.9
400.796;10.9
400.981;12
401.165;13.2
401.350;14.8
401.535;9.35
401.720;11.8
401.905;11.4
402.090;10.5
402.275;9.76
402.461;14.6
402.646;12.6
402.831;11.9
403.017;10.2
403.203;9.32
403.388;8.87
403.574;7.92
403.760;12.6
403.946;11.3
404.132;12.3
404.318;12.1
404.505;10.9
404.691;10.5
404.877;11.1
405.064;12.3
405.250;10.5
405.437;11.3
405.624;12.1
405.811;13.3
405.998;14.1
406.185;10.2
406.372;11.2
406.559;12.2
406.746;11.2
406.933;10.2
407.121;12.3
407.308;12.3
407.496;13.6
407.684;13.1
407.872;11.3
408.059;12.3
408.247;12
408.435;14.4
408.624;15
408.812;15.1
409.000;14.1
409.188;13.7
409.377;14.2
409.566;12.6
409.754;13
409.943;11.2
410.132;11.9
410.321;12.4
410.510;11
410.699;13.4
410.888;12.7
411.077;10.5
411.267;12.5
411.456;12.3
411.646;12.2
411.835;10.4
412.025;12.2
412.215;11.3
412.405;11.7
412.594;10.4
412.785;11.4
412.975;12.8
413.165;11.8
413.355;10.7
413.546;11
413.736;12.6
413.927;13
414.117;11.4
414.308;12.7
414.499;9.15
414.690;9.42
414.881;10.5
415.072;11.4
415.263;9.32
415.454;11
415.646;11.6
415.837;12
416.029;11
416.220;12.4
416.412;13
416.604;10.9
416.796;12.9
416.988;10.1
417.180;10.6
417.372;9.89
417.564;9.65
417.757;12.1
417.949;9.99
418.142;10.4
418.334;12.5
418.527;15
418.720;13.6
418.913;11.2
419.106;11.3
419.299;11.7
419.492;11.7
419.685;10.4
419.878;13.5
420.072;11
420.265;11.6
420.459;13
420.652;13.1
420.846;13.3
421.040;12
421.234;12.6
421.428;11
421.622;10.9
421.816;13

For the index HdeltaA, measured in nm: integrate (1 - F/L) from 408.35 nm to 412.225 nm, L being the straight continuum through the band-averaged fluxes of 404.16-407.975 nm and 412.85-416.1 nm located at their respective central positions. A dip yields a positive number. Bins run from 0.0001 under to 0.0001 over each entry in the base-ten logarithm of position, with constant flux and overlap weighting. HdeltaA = -0.39 nm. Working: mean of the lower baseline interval 11.8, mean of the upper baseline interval 11.3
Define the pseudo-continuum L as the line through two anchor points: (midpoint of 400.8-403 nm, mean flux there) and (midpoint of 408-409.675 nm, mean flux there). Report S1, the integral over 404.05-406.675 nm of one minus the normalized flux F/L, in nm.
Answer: 0.224 nm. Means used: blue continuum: 11.9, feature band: 11.7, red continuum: 13.7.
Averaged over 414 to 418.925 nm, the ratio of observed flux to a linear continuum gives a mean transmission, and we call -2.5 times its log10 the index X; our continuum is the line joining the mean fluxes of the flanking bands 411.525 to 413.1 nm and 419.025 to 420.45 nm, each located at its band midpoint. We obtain 0.03 mag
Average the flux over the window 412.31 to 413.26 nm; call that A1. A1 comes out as 11.6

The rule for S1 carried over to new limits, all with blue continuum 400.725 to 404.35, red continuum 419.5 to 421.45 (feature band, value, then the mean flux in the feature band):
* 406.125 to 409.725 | -0.34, 12.7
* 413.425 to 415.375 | 0.14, 11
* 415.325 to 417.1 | 0.06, 11.6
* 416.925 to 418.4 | 0.17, 10.6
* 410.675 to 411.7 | -0.04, 12.2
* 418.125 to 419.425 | -0.03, 12.3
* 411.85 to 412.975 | 0.03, 11.4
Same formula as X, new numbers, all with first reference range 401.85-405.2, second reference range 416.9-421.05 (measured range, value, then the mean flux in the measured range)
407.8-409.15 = -0.194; 13.5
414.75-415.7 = 0.087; 10.7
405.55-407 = -0.059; 11.8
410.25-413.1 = -0.036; 11.8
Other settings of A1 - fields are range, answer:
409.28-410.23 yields 12.6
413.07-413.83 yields 11.5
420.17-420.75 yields 12.6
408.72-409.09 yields 14.6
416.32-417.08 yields 11.7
